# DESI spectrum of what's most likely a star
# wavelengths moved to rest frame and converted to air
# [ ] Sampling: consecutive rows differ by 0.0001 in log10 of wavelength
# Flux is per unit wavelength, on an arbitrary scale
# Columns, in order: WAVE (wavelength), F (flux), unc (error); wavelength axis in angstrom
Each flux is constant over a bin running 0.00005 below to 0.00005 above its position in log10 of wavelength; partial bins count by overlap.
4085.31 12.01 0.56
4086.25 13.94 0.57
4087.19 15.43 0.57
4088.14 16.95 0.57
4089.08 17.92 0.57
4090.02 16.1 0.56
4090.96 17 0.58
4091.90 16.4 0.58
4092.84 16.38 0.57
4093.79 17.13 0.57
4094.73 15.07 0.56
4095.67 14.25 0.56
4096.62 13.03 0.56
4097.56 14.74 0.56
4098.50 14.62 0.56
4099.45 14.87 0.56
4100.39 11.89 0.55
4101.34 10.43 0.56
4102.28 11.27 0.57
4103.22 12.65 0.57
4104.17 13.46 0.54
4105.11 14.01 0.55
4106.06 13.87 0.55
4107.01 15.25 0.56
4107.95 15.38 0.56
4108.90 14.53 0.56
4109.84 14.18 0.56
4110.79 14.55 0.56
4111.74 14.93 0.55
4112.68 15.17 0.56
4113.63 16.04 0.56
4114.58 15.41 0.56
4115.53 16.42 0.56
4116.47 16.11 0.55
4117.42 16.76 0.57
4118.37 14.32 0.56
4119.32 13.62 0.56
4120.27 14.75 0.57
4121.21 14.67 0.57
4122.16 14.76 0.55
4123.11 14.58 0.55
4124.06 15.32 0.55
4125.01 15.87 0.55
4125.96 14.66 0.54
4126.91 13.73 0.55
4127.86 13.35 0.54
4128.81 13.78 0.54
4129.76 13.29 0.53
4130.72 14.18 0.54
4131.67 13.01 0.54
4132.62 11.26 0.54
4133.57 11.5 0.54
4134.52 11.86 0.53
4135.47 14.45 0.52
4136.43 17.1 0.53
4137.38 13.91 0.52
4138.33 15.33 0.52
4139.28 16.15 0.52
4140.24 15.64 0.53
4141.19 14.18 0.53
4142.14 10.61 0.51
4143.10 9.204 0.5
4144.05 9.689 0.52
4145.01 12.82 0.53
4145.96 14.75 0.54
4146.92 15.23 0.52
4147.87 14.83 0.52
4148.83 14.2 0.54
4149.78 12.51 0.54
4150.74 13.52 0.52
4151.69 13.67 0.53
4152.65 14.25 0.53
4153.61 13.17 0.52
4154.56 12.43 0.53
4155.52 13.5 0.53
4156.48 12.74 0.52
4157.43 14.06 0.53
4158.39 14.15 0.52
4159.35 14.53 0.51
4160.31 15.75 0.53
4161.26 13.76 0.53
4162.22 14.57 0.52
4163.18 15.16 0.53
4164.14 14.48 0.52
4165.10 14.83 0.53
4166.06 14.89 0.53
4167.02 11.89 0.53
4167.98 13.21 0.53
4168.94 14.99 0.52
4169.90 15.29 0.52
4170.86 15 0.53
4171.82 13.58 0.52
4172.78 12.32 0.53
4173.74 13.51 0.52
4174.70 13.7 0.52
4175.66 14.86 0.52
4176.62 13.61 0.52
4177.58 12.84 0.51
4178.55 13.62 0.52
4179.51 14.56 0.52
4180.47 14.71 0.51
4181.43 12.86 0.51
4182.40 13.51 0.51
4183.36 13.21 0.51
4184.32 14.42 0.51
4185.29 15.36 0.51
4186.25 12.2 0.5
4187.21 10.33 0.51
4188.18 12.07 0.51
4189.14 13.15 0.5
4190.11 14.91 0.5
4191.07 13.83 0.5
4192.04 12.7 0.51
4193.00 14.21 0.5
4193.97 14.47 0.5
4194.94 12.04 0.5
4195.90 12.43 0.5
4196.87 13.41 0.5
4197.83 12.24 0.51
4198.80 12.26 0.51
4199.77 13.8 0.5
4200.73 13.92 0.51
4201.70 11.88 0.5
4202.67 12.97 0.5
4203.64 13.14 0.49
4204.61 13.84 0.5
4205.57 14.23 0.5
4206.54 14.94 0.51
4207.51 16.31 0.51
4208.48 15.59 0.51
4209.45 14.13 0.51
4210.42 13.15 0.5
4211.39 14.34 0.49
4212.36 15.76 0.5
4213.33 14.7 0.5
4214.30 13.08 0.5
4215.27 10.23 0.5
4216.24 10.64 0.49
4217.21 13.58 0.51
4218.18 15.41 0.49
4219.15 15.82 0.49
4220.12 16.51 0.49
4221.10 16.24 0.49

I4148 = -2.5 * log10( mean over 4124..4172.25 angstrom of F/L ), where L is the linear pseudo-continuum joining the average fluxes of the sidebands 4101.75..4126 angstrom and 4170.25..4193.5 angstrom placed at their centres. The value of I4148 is 0.02 mag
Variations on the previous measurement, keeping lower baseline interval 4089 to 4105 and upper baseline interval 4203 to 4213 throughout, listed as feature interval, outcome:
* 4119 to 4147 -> 0.055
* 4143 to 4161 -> 0.075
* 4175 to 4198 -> 0.085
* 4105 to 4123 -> -0.039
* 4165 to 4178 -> 0.047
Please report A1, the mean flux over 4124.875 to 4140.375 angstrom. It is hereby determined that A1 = 14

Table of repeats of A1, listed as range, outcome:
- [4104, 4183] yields 14.1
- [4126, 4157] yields 13.5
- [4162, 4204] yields 13.6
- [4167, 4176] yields 13.9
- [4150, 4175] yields 13.9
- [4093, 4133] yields 14.3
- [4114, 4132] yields 14.7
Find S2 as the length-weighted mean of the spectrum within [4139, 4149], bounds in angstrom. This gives 13.3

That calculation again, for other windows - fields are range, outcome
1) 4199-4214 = 14.1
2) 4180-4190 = 13.2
